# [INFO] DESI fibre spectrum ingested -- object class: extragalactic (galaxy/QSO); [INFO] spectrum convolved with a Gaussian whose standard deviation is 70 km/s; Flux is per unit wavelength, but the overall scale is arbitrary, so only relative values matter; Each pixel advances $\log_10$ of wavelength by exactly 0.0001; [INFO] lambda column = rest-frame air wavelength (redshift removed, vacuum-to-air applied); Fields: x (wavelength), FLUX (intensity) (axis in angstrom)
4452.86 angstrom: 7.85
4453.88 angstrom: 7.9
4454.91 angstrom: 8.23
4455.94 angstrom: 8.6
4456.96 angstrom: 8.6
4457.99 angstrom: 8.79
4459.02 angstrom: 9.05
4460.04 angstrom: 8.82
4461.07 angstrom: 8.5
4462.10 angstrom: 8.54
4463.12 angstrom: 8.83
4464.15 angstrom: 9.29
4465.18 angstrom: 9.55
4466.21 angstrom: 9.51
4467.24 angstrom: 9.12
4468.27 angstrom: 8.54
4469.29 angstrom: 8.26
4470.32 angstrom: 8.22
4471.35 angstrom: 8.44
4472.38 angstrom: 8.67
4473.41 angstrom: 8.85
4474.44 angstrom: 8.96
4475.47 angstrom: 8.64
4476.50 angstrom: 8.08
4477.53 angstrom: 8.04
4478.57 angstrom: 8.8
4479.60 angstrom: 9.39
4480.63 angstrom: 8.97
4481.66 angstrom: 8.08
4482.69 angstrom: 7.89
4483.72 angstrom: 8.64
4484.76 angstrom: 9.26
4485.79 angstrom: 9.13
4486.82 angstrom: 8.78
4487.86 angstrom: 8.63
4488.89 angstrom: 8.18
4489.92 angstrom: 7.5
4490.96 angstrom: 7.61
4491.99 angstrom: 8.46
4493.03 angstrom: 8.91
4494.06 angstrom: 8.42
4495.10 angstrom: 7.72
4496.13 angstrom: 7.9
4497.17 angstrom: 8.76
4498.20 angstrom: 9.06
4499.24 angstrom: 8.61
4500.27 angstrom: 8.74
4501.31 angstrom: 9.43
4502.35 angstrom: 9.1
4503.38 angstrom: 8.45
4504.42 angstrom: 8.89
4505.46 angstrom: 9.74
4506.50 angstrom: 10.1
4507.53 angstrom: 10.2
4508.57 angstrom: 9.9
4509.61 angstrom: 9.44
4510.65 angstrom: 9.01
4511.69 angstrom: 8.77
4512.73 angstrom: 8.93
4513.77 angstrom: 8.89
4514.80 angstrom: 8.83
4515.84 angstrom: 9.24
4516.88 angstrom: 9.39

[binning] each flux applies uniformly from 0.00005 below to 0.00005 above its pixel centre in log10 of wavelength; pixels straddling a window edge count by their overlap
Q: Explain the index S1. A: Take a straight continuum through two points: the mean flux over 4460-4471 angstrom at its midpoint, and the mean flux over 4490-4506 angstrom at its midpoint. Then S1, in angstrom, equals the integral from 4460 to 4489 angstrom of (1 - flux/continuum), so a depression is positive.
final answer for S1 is 0.18 angstrom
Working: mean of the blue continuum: 8.83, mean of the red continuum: 8.62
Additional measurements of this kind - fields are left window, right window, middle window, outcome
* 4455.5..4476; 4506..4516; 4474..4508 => 1.51 angstrom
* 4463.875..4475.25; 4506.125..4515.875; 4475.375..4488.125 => 0.49 angstrom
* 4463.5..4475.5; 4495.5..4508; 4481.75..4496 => 0.96 angstrom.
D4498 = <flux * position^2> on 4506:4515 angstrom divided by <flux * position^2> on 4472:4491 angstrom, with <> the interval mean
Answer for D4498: 1.11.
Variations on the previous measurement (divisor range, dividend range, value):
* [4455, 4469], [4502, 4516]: 1.06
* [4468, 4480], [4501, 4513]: 1.11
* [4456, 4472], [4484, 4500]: 0.97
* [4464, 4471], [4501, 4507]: 1.06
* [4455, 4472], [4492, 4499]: 0.98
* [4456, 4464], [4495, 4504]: 1.01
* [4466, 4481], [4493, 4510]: 1.05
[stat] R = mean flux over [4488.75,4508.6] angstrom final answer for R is 8.77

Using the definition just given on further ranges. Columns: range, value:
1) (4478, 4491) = 8.55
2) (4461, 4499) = 8.6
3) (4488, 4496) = 8.13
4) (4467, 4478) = 8.52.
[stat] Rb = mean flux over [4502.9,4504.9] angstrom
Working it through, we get 8.66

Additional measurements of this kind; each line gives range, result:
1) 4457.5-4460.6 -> 8.88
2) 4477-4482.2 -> 8.65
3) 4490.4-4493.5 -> 8.29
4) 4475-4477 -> 8.36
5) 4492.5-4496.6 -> 8.24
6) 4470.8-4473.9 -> 8.64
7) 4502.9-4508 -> 9.48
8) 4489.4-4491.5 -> 7.58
